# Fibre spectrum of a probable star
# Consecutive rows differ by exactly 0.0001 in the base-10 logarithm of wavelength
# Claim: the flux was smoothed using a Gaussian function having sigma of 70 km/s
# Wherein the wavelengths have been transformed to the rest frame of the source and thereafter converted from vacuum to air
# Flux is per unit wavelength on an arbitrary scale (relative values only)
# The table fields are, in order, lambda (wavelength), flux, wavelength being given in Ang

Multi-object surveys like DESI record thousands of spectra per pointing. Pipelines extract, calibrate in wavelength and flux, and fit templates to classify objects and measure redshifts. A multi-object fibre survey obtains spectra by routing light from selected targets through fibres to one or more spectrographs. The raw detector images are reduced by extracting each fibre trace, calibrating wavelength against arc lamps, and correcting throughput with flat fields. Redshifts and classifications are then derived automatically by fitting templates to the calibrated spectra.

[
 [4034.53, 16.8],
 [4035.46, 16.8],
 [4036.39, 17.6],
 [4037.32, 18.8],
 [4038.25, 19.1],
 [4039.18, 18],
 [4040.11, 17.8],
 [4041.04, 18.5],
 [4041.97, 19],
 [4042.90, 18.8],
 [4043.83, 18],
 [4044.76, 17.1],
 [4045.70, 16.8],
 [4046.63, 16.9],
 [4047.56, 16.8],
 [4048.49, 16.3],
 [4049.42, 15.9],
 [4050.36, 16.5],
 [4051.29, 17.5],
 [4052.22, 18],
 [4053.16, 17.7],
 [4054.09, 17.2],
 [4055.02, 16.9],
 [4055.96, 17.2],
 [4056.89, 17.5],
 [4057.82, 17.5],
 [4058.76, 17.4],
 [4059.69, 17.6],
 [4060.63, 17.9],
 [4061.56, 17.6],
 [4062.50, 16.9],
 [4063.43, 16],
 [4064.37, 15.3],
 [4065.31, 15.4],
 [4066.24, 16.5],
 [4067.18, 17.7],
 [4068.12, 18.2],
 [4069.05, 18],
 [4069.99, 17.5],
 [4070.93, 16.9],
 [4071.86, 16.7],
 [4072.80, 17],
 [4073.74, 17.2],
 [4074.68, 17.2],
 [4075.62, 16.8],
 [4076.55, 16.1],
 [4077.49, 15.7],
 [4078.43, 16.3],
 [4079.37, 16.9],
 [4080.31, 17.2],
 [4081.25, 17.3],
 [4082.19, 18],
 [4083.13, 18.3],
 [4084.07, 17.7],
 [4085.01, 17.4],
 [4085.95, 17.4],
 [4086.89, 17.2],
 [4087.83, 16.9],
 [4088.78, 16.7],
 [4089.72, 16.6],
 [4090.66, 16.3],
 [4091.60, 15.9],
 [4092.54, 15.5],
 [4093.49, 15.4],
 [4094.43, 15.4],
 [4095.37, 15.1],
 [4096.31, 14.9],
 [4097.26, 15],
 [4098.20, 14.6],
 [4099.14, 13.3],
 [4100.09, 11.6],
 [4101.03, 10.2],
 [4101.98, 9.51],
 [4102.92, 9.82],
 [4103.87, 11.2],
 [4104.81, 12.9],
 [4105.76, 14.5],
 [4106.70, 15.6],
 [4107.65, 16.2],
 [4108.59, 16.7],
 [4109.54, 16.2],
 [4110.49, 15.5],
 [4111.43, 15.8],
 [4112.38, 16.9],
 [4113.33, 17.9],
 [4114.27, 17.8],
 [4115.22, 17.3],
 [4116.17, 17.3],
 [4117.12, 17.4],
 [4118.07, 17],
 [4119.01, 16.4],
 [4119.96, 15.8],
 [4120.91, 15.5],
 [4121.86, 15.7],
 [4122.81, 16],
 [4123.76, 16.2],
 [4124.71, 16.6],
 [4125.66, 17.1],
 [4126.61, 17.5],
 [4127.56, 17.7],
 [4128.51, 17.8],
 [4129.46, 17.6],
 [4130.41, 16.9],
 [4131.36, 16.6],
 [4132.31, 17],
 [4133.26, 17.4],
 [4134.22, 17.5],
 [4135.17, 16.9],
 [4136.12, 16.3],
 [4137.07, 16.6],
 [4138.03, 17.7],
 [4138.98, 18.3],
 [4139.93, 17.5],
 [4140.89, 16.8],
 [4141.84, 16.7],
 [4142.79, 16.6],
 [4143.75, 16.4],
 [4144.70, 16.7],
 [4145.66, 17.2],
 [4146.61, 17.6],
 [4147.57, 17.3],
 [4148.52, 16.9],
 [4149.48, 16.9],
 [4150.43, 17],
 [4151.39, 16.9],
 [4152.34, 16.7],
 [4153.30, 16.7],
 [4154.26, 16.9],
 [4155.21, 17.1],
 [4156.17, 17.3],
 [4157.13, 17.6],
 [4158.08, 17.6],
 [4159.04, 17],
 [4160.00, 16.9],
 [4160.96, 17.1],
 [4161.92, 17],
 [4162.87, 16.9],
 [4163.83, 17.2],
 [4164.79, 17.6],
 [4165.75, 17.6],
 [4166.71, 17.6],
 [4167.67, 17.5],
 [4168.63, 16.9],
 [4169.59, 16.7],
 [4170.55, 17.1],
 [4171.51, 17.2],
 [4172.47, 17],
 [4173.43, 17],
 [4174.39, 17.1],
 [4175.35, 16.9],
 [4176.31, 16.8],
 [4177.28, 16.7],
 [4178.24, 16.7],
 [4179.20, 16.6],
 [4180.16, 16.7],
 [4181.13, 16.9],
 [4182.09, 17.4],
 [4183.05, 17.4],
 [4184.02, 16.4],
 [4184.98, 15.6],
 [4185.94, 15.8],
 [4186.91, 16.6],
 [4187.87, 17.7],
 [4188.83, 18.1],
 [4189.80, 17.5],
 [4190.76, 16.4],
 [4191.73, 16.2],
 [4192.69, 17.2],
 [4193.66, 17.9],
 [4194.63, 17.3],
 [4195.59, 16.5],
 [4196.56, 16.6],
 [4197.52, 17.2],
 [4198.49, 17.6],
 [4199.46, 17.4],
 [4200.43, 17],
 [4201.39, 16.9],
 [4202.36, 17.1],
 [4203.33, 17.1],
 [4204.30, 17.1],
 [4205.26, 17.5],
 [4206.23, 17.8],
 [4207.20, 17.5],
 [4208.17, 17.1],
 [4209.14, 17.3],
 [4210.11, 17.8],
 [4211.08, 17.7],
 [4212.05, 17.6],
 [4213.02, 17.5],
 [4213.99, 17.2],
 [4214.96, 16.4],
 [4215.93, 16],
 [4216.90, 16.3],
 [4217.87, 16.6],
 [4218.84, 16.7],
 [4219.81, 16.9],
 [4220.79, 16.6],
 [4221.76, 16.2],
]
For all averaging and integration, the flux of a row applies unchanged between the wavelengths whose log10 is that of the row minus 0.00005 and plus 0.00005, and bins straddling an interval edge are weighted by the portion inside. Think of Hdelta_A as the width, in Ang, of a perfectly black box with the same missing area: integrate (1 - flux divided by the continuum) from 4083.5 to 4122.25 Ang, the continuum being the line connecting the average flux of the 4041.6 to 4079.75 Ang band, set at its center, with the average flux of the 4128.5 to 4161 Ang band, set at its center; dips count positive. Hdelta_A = 3.75 Ang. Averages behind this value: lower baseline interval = 17.1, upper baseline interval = 17.1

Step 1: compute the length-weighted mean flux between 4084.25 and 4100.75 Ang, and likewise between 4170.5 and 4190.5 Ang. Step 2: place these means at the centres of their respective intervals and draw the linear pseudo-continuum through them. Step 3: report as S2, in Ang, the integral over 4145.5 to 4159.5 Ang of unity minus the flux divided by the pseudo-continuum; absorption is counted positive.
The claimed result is -0.5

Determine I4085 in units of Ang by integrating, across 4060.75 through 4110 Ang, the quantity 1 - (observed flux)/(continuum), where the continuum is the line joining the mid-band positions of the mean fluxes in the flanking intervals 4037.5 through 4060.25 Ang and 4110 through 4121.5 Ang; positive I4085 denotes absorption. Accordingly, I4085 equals 3.6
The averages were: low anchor 17.5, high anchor 16.7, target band 15.8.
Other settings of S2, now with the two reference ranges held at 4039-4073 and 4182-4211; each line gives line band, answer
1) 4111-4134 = 0.4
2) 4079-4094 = 0.3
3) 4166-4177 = 0.0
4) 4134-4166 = 0.1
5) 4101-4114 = 2.1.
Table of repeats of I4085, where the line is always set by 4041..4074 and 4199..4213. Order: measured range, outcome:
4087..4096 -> 0.6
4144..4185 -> 0.7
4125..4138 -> 0.1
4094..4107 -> 3.1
